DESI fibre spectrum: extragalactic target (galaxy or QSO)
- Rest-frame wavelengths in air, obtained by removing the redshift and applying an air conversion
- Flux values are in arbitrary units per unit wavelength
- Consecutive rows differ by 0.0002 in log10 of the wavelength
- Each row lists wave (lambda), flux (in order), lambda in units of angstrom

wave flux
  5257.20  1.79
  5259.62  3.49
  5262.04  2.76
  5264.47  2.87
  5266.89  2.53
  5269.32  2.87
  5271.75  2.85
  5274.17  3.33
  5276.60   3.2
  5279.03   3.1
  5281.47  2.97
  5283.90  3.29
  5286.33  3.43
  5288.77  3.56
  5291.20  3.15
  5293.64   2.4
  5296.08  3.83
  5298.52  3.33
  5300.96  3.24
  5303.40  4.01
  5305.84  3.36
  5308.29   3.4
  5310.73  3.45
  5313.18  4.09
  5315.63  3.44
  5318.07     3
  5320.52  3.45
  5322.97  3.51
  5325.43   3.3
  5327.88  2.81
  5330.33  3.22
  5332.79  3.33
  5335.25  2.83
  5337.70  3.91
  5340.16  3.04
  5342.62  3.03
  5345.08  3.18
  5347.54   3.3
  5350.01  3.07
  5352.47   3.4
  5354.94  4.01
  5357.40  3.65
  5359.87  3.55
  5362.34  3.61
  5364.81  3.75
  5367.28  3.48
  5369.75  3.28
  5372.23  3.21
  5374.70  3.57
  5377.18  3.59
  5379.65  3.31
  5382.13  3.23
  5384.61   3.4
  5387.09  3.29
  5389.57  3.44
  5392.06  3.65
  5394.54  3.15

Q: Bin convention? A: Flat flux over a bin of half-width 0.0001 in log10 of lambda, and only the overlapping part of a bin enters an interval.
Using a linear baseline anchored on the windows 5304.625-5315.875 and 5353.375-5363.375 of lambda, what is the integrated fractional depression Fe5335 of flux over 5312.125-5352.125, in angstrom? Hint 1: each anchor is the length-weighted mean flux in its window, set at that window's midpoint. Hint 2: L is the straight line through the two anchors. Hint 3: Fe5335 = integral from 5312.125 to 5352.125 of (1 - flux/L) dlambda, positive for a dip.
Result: 3.7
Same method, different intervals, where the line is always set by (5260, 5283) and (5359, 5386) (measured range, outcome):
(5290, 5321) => -2.6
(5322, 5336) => 0.3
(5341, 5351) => 0.5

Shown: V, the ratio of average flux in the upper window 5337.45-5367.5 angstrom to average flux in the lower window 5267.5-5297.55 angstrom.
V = 1.1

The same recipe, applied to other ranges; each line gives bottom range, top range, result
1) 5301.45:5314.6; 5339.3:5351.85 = 0.86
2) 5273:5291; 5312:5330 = 1.03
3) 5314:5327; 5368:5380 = 1.02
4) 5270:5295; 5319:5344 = 1.04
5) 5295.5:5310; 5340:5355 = 0.93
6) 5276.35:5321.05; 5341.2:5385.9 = 1.02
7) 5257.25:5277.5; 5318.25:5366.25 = 1.15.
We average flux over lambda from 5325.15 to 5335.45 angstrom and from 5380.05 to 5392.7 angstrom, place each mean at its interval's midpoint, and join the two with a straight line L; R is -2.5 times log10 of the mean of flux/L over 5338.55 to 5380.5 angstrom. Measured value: -0.06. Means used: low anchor 3.11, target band 3.42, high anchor 3.38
